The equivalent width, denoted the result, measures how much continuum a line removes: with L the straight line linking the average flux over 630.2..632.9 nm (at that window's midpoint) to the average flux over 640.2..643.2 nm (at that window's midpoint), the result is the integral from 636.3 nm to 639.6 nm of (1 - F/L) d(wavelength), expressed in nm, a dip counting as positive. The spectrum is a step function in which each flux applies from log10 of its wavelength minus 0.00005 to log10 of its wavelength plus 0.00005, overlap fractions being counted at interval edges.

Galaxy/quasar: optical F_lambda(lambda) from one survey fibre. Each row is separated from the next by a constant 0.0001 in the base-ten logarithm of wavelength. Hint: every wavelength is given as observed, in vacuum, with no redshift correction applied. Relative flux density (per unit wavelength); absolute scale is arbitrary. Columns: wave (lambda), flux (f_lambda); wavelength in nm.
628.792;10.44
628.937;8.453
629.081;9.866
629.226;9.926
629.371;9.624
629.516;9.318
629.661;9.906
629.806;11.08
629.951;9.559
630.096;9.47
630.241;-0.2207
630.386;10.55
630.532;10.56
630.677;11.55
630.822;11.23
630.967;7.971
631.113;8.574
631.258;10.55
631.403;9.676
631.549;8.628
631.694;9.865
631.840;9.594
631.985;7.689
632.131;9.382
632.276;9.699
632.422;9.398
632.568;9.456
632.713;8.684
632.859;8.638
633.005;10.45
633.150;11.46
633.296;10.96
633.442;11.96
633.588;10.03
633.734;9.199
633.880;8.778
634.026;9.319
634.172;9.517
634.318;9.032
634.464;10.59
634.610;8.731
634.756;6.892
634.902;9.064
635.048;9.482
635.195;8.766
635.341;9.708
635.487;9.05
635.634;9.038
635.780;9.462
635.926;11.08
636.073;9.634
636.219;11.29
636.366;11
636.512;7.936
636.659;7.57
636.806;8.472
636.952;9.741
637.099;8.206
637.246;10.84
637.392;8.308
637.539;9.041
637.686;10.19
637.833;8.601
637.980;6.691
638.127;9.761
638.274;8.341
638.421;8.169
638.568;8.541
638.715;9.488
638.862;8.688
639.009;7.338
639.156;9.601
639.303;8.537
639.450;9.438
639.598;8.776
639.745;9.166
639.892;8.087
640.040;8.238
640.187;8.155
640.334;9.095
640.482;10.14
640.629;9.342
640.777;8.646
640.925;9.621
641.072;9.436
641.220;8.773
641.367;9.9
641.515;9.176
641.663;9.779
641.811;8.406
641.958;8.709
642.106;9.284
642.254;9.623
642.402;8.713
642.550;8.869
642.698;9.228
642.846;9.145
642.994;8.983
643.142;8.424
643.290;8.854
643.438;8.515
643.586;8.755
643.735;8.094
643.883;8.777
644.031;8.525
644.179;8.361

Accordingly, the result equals 0.11 nm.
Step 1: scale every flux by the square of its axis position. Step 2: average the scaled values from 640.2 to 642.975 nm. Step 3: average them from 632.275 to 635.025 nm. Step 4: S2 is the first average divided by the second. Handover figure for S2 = 0.98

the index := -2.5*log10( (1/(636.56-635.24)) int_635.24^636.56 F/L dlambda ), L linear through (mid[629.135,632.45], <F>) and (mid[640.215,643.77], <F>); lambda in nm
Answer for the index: -0.07 mag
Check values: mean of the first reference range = 9.29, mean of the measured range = 9.82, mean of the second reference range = 9.06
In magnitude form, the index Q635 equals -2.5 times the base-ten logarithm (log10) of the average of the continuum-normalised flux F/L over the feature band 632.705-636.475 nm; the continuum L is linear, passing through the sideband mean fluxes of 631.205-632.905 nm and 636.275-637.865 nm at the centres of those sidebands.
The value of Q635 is -0.06 mag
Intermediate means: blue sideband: 9.27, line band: 9.69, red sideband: 9.12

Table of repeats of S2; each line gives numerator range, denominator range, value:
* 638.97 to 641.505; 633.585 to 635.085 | 1.01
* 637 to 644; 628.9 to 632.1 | 0.99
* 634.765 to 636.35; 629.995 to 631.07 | 1.11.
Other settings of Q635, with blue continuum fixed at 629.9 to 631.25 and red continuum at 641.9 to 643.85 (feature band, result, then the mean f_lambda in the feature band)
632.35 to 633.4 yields -0.12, 9.93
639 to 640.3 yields 0.02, 8.67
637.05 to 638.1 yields 0.00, 8.89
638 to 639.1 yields 0.04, 8.54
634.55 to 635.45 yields 0.01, 8.79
